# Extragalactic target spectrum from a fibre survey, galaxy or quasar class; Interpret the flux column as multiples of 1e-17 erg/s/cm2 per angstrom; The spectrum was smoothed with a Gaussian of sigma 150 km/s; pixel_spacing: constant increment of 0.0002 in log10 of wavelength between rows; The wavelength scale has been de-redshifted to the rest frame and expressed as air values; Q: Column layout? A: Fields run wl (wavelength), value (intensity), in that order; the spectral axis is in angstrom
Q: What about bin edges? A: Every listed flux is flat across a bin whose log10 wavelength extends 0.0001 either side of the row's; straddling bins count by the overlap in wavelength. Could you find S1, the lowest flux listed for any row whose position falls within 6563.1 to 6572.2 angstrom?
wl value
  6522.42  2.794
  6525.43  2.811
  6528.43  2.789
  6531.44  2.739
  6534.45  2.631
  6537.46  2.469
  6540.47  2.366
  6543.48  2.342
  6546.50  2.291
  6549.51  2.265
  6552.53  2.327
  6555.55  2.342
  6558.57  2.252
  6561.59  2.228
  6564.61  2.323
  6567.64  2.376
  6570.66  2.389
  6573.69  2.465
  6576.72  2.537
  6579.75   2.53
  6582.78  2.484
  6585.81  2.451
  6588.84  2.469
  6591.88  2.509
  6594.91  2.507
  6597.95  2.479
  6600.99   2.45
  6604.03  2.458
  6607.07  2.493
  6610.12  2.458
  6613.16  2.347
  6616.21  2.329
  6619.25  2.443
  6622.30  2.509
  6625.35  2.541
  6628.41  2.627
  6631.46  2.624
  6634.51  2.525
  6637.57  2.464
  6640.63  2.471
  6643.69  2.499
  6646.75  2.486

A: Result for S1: 2.323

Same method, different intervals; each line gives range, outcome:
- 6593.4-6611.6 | 2.45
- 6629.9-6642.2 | 2.464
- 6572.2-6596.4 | 2.451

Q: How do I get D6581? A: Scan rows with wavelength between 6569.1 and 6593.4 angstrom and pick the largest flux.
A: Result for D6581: 2.537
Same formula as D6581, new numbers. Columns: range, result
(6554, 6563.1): 2.342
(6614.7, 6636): 2.627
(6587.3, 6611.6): 2.509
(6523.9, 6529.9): 2.811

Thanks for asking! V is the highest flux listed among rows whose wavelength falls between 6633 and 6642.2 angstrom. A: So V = 2.525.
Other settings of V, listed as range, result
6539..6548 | 2.366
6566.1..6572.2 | 2.389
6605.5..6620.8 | 2.493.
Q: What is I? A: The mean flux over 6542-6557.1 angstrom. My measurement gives 2.31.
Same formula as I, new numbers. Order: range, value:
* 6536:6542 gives 2.42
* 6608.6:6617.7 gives 2.38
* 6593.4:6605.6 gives 2.47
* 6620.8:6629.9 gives 2.56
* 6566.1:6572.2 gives 2.38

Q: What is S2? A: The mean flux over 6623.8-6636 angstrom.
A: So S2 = 2.58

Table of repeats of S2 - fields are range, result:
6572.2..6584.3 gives 2.5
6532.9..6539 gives 2.55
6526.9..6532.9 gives 2.77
